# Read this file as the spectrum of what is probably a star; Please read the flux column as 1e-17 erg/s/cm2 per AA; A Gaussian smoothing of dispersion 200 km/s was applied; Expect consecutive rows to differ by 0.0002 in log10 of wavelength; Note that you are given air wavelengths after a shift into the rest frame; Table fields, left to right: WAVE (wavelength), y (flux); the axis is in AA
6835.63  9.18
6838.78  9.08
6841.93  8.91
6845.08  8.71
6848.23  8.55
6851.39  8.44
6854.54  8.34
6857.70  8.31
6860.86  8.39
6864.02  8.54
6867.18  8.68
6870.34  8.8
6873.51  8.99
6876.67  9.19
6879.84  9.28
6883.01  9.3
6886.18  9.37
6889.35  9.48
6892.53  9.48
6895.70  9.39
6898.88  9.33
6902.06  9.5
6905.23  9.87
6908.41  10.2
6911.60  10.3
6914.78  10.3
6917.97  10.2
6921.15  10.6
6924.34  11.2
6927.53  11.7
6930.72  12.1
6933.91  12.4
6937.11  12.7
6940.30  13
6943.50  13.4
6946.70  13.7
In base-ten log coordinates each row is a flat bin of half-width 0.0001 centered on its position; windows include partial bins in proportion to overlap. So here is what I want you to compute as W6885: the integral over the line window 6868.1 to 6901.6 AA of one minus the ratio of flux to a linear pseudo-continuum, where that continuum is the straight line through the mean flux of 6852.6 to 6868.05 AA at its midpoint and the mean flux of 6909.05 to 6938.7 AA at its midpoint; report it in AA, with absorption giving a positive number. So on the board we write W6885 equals 0.90 AA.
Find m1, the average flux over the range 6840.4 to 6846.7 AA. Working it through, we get 8.81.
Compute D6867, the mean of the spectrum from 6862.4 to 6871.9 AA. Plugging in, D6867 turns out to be 8.68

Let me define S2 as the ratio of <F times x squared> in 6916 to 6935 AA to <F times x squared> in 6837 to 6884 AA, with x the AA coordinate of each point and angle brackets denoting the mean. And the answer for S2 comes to 1.3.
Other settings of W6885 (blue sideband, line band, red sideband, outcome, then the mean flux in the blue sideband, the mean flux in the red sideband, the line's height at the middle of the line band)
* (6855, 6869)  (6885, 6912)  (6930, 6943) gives 2.3 AA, 8.48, 12.7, 10.5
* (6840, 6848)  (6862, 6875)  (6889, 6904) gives 0.5 AA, 8.78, 9.44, 9.09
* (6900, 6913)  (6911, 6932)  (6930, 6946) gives 0.7 AA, 9.94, 12.8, 11.3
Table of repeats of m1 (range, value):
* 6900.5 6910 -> 9.87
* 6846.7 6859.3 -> 8.41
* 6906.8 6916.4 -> 10.3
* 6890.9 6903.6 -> 9.42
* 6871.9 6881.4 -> 9.15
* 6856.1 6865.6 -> 8.41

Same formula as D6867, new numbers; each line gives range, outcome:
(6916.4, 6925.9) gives 10.7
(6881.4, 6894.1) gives 9.4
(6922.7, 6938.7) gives 12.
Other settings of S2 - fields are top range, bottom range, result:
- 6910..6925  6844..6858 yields 1.26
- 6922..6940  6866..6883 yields 1.36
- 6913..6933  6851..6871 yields 1.33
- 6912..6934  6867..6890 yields 1.23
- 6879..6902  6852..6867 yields 1.12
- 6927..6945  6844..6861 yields 1.53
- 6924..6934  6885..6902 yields 1.27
